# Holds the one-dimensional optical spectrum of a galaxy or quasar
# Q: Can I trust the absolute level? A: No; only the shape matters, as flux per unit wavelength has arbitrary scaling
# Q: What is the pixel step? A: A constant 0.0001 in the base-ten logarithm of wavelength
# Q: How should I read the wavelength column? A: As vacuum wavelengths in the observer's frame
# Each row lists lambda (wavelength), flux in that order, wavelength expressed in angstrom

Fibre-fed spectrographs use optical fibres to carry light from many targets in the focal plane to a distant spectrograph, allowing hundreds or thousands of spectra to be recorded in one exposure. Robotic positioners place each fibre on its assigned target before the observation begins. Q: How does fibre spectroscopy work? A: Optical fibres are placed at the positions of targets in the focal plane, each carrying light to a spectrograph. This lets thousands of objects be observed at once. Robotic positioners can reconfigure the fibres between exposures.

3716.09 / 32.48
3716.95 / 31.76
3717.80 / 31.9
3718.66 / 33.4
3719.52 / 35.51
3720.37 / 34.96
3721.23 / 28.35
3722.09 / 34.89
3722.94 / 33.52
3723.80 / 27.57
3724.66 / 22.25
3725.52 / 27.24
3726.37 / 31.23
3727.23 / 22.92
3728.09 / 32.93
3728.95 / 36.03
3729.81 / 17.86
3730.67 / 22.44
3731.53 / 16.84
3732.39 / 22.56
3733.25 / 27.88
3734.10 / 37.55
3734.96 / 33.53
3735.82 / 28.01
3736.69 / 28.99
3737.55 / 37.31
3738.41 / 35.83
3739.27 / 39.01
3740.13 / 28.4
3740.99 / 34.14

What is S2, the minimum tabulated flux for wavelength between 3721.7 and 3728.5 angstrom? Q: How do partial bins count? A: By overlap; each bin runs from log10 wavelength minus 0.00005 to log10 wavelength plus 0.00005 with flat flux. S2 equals 22.25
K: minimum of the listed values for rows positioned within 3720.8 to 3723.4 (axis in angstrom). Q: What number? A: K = 28.35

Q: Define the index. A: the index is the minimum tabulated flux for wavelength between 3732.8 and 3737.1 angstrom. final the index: 27.88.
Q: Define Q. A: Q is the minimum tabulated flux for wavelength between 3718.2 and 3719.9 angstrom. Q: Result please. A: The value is 33.4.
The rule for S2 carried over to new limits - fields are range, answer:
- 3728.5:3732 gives 16.84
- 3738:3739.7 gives 35.83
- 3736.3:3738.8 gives 28.99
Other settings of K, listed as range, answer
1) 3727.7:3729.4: 32.93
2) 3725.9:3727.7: 22.92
